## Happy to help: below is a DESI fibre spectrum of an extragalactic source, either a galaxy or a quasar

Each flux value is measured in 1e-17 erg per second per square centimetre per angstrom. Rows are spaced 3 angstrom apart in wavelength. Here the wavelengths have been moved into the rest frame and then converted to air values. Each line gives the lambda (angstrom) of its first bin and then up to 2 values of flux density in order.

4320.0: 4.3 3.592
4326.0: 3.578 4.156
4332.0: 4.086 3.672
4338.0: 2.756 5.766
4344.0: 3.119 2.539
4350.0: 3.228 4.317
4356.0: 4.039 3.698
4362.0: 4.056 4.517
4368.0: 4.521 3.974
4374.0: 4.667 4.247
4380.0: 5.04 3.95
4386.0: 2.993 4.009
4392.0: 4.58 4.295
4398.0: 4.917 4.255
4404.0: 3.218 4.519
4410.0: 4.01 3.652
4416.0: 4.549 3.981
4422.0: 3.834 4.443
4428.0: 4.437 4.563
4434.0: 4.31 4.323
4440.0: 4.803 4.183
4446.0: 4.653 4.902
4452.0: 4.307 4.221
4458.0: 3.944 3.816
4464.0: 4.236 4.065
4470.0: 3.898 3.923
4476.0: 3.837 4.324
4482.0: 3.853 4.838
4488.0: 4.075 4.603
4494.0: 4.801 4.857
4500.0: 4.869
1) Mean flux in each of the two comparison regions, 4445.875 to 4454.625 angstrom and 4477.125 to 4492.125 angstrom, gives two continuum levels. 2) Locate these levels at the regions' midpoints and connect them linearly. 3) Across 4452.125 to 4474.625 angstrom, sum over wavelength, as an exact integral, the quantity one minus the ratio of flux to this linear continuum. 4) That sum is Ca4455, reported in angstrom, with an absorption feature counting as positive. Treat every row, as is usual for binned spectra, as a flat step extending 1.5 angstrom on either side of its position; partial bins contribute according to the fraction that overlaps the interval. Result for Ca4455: 2.2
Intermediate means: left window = 4.56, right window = 4.32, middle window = 4.03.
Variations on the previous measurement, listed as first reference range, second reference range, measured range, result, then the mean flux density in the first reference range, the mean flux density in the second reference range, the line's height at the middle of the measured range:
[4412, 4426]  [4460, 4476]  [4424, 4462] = -3.2 angstrom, 4.09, 3.98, 4.04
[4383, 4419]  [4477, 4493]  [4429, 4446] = -1.1 angstrom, 4.08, 4.34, 4.19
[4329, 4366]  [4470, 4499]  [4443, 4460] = -0.7 angstrom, 3.82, 4.33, 4.21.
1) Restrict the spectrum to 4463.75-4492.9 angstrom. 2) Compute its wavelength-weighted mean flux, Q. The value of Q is 4.17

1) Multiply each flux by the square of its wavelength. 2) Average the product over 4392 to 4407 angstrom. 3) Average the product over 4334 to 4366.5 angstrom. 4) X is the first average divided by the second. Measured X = 1.1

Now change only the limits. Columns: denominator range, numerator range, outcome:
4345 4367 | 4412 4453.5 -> 1.20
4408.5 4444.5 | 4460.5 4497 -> 1.02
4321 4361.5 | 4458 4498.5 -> 1.20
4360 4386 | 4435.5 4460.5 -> 1.06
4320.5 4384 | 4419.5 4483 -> 1.11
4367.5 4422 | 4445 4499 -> 1.06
